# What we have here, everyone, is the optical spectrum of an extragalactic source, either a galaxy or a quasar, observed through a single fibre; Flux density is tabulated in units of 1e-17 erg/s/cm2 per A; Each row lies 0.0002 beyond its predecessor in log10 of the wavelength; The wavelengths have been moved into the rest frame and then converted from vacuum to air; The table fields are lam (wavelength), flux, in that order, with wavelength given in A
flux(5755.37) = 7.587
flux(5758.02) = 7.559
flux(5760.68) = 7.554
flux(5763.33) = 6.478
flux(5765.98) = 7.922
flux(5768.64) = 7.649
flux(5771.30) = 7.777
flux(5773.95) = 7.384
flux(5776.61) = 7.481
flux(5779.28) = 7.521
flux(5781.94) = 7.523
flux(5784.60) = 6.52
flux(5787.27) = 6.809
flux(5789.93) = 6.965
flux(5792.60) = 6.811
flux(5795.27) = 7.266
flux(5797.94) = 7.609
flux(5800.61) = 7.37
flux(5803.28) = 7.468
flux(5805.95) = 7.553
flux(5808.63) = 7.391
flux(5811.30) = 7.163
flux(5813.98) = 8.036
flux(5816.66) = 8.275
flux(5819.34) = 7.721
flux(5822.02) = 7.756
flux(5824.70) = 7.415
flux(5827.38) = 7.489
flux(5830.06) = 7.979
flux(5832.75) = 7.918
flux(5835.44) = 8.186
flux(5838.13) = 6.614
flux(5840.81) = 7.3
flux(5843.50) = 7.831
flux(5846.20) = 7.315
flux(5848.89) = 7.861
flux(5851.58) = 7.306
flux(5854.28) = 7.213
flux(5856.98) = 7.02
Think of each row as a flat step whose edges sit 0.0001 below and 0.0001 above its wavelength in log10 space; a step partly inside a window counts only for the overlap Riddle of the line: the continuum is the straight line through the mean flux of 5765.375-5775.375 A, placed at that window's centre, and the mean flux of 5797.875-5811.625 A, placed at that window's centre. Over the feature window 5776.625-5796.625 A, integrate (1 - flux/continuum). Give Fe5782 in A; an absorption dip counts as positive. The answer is 1.2 A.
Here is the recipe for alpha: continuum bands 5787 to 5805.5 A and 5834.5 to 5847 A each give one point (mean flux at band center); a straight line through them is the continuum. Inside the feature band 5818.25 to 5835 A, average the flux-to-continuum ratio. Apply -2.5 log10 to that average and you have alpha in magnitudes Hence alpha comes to -0.05 mag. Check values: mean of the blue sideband 7.23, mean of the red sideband 7.43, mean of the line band 7.74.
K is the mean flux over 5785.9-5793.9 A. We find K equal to 6.86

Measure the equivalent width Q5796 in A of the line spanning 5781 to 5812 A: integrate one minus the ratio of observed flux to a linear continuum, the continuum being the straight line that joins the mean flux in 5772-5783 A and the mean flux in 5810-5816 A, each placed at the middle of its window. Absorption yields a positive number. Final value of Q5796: 1.59 A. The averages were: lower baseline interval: 7.49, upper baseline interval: 7.67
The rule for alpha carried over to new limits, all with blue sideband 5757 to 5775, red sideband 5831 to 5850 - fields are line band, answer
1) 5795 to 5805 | 0.010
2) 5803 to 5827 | -0.015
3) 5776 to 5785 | 0.026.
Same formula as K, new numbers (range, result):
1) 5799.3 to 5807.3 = 7.46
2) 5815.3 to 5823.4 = 7.91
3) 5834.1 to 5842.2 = 7.38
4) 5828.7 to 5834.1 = 7.94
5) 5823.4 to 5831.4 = 7.64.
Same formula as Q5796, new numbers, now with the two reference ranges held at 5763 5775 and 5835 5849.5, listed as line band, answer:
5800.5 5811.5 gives 0.1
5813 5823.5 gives -0.6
